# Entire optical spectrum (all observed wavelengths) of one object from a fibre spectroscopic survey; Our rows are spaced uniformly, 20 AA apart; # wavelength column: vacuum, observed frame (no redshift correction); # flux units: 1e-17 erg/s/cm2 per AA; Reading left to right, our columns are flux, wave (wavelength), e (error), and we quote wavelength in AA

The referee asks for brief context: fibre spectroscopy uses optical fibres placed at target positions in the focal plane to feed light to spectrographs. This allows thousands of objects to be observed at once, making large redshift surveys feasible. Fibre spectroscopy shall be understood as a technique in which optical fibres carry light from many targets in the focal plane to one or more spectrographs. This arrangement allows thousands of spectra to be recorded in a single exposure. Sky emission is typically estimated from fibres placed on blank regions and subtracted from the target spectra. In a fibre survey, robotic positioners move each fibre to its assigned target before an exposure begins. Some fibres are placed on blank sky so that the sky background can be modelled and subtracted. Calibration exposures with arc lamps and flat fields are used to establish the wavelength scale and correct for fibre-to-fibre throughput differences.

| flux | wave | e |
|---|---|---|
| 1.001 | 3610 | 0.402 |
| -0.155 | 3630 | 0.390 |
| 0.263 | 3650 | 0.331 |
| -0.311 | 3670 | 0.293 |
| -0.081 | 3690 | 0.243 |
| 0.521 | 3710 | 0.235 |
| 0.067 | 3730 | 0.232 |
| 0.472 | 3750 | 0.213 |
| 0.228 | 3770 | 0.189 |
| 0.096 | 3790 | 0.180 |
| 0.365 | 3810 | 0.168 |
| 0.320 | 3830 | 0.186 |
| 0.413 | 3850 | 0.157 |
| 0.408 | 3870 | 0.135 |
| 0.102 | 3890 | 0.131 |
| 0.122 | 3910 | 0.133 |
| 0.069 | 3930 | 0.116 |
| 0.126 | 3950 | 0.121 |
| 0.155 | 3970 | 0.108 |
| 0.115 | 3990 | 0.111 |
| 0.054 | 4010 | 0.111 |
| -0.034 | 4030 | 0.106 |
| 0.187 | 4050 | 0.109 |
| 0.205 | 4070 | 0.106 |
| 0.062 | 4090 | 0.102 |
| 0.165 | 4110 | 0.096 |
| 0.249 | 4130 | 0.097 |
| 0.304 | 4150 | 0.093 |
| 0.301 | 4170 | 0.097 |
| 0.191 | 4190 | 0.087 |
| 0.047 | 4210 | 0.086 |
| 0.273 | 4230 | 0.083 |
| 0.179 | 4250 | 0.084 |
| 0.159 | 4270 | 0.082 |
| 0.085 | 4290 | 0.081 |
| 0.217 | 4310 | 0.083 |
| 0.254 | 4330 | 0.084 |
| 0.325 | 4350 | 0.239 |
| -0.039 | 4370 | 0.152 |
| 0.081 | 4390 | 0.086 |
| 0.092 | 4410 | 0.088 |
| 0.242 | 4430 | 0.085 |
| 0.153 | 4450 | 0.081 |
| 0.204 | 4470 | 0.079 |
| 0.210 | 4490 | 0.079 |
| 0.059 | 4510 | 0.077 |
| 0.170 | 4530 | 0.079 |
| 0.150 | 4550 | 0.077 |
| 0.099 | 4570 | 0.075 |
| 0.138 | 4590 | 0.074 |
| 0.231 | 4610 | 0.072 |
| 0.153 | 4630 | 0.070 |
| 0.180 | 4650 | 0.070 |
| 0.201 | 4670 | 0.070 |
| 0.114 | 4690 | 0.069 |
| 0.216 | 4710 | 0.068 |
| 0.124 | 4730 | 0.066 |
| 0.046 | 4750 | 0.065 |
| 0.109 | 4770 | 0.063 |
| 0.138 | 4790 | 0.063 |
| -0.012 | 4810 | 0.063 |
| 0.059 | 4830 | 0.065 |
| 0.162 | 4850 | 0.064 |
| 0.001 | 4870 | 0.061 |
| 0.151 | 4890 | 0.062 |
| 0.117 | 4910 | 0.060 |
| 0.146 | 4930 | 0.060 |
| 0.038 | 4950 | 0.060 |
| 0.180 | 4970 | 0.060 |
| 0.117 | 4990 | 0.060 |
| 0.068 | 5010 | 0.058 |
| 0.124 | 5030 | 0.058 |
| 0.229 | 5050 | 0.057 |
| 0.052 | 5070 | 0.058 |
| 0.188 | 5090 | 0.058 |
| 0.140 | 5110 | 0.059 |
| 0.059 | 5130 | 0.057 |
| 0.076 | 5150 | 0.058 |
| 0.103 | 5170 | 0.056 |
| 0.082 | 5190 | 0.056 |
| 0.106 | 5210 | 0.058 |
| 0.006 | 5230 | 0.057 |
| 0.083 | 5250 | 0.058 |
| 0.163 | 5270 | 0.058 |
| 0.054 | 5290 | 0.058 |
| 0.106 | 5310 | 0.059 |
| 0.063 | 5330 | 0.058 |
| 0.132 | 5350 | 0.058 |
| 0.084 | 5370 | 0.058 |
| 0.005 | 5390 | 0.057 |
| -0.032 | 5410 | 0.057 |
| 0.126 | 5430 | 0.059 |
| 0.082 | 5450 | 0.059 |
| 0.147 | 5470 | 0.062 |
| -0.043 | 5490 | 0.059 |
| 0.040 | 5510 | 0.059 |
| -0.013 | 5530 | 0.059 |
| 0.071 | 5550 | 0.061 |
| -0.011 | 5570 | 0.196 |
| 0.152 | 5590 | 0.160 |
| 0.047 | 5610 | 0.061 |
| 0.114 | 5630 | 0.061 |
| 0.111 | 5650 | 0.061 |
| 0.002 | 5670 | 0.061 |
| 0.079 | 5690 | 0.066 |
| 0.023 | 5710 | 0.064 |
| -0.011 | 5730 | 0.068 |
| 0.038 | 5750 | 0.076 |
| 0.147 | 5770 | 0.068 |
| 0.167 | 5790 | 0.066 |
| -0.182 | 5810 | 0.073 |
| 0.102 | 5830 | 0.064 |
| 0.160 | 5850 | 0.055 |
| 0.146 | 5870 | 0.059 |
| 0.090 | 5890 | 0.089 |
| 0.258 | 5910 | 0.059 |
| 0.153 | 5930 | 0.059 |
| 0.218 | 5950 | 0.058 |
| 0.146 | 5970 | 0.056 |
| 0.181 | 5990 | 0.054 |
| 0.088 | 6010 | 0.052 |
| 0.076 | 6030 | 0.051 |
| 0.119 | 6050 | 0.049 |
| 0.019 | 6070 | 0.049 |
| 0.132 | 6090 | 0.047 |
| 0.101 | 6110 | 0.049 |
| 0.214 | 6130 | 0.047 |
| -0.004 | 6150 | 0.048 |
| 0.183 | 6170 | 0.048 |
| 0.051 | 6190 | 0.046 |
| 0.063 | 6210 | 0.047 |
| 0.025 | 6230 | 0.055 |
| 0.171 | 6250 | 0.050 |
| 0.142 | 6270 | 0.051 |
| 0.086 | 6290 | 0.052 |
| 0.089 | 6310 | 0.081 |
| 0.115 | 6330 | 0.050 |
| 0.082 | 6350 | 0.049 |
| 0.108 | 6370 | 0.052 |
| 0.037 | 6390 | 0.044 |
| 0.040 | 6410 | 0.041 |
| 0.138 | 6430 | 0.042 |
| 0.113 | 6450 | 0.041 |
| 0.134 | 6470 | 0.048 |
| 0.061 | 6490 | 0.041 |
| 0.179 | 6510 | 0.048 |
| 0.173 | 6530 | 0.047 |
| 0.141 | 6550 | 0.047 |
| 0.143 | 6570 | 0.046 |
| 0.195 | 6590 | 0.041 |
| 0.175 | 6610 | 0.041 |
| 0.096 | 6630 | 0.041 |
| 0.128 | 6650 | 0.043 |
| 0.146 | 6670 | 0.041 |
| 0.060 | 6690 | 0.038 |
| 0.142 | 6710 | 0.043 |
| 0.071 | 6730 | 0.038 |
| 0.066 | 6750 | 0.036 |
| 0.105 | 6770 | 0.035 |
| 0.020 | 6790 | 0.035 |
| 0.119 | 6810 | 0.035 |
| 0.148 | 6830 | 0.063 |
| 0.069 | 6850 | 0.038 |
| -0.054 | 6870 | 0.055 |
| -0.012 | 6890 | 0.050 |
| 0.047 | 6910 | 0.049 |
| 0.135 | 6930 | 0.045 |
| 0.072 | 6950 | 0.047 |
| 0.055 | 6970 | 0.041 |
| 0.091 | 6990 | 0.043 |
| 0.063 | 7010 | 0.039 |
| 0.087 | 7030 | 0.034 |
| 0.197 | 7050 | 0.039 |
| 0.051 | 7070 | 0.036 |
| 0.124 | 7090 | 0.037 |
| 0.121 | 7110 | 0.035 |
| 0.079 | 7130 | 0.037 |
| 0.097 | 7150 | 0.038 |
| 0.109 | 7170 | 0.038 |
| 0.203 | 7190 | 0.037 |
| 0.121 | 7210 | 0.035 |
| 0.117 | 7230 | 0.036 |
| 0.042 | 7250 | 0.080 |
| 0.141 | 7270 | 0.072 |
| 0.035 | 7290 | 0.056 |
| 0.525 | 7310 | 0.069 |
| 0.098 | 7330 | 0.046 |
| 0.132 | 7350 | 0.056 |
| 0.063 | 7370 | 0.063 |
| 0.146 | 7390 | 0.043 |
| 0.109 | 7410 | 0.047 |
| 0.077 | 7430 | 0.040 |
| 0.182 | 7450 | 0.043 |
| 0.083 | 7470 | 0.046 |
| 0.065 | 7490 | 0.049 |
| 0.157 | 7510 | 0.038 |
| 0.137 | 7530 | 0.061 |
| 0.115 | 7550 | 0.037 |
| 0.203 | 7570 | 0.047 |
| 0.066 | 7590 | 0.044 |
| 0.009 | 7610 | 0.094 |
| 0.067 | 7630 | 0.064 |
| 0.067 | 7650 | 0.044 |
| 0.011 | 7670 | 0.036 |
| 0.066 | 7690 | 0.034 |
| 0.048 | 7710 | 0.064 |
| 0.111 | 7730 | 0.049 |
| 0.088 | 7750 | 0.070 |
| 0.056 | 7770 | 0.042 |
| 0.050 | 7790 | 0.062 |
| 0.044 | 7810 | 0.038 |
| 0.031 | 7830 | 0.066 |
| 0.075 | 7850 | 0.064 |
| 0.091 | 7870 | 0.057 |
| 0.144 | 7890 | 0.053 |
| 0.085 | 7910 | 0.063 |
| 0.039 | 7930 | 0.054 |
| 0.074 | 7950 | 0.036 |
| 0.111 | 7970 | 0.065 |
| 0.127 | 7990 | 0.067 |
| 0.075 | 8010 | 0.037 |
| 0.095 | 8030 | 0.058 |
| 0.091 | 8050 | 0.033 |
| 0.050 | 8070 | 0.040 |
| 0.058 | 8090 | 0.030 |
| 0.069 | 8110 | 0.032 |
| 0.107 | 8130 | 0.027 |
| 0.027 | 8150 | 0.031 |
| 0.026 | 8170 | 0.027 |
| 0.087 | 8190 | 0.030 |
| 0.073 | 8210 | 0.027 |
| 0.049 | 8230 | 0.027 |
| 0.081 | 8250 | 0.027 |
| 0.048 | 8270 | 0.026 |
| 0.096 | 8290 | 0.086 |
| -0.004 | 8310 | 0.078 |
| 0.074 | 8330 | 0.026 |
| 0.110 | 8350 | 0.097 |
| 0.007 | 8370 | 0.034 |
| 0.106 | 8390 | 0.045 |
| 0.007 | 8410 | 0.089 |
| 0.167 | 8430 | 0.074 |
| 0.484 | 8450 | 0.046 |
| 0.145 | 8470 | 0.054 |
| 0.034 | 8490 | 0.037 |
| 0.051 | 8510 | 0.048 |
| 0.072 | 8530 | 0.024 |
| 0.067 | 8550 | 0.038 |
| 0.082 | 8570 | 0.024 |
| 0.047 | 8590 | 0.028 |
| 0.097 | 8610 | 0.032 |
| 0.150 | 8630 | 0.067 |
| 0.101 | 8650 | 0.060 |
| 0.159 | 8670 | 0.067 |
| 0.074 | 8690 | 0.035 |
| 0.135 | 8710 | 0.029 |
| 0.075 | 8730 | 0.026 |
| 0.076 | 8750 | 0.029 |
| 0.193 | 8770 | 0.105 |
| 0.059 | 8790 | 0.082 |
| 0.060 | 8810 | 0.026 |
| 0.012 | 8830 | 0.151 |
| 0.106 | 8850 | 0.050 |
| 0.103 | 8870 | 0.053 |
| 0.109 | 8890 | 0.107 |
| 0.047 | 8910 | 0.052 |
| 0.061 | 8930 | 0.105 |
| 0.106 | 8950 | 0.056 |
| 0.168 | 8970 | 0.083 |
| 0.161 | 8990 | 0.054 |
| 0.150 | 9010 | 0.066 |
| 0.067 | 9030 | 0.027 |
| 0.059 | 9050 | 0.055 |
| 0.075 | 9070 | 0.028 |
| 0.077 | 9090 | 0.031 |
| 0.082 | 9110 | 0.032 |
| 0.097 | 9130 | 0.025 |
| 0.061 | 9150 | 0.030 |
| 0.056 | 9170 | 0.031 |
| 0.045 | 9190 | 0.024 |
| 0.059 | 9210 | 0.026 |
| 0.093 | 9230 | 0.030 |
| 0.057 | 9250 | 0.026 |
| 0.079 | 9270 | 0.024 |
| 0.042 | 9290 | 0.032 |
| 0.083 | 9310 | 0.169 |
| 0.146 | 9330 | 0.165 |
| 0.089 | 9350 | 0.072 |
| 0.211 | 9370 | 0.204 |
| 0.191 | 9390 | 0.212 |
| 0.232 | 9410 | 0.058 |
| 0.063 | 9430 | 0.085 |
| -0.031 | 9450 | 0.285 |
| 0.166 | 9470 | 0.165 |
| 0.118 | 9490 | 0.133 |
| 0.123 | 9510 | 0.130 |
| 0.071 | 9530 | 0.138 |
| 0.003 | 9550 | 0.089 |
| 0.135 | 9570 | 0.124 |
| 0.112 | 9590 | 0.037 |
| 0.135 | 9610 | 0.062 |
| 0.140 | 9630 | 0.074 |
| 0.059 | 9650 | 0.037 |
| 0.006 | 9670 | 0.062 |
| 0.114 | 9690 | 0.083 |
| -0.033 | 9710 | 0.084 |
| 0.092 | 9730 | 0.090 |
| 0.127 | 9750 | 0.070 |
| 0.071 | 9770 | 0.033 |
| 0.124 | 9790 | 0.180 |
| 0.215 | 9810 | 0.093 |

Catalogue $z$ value 1.265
